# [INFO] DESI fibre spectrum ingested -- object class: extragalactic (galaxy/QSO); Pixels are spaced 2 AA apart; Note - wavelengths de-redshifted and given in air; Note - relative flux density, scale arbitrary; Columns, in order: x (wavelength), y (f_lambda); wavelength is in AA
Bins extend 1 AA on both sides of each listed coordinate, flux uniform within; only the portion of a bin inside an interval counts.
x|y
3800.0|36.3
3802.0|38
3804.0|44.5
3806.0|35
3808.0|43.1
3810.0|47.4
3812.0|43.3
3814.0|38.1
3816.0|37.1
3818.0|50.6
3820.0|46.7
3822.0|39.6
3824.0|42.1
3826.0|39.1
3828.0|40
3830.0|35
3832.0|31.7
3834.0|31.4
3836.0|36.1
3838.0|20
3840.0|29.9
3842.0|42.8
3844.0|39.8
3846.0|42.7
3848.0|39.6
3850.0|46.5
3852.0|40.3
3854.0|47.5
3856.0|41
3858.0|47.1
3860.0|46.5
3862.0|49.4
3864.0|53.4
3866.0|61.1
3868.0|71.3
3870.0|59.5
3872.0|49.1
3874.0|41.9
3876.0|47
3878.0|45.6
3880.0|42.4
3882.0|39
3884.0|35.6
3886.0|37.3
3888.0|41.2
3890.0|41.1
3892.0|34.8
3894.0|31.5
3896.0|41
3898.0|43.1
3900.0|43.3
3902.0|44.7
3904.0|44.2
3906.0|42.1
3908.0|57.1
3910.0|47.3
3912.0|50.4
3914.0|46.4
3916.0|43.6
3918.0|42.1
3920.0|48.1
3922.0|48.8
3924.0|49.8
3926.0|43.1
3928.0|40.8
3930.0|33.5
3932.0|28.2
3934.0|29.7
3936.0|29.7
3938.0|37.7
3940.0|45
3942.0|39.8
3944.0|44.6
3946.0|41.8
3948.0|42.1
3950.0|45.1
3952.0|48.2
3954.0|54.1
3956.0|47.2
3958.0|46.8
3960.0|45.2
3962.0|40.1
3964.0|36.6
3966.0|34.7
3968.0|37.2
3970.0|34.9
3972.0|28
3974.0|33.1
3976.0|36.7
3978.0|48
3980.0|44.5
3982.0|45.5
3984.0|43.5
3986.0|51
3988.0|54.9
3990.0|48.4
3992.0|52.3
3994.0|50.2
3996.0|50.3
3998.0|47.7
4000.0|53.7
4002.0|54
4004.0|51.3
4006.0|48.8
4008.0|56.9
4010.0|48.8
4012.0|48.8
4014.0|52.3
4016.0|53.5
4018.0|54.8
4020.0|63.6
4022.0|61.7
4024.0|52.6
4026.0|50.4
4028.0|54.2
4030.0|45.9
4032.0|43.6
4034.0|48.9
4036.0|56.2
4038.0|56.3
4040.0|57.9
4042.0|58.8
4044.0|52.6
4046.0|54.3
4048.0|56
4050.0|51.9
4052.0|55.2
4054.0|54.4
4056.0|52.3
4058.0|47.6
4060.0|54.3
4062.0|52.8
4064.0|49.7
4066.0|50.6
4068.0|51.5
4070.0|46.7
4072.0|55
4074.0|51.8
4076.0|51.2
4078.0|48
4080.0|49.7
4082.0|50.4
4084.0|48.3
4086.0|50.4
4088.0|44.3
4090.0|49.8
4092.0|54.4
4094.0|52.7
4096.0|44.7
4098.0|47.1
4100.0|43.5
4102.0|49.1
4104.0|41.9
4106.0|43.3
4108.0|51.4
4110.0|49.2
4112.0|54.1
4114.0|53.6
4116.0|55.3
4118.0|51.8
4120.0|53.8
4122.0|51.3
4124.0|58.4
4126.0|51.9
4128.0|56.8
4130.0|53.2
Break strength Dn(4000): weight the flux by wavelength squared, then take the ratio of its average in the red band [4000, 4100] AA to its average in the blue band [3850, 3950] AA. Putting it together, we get 1.27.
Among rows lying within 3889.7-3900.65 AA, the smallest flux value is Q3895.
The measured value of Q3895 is 31.5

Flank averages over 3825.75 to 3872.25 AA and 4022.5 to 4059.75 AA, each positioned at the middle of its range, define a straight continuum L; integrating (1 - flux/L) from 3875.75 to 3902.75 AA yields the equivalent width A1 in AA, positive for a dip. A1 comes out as 3.0 AA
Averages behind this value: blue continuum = 43.3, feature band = 40.3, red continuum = 52.9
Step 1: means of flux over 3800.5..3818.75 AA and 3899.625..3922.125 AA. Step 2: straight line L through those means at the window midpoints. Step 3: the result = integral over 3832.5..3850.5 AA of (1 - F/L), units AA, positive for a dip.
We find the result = 2.9 AA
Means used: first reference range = 41.6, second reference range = 46.5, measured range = 36.1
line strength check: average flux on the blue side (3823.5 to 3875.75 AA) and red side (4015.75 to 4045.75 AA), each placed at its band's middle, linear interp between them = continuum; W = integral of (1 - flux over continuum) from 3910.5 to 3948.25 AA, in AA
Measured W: 5.21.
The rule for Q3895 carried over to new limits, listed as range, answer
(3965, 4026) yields 28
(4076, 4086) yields 48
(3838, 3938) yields 20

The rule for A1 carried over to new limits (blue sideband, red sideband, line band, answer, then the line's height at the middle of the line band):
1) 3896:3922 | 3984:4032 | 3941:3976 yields 5.66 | 49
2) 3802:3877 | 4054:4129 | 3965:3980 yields 3.32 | 47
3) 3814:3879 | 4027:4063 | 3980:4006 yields 0.26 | 50.5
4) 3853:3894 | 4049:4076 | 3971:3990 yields 2.43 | 49.4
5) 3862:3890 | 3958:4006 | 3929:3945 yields 3.45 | 46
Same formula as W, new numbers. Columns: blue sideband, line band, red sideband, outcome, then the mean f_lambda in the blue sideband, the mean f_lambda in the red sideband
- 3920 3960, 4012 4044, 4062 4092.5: -4.5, 42.1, 50.1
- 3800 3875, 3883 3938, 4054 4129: 4.5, 42.8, 50.6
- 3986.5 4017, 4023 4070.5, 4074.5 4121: -1.7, 51.5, 49.5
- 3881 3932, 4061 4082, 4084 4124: -0.9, 42.5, 49.8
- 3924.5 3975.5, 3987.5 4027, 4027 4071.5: -4.9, 39.6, 52.4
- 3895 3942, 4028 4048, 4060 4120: -2.2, 42.5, 49.9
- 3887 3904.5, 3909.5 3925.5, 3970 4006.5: -1.9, 40.4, 46.4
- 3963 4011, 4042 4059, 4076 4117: -2.1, 45.5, 49.1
